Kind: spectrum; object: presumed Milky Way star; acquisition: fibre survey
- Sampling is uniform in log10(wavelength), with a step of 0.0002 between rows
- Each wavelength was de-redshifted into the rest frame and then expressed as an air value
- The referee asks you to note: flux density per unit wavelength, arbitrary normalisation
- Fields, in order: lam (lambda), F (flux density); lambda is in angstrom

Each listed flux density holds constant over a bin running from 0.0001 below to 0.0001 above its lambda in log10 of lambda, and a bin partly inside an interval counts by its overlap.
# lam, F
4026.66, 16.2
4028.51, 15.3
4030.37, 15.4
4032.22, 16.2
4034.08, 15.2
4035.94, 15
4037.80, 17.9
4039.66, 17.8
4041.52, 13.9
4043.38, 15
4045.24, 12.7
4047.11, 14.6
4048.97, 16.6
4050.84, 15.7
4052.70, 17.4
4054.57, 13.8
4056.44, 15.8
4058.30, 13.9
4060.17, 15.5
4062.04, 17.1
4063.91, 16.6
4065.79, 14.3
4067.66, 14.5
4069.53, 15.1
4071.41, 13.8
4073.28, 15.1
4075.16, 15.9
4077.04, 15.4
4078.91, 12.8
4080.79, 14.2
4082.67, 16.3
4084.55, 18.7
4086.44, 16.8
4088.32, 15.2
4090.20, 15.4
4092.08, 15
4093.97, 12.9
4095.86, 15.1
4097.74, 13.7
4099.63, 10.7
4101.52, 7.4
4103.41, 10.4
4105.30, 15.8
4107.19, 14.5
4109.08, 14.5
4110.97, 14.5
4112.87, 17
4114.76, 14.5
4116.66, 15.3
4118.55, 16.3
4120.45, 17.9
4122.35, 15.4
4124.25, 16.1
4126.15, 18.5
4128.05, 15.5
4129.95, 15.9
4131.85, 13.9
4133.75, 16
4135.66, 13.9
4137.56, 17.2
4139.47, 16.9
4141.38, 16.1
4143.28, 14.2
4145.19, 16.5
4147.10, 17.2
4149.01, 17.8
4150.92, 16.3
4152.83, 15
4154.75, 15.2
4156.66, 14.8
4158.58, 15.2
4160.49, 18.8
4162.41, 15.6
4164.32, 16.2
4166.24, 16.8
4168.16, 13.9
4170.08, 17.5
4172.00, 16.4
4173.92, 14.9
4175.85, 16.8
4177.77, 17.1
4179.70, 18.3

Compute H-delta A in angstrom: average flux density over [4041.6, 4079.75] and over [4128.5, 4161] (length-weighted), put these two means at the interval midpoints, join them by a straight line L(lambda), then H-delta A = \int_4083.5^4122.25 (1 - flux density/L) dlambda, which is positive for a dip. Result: 2.2 angstrom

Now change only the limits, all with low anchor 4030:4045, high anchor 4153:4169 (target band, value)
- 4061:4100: 1.7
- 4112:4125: -0.3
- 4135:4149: -0.4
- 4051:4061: 0.2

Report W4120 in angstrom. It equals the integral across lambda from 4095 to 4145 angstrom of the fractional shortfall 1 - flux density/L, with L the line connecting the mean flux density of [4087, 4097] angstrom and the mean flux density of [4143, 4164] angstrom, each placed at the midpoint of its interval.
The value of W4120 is 1.6 angstrom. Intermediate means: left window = 14.8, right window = 16.1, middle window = 14.9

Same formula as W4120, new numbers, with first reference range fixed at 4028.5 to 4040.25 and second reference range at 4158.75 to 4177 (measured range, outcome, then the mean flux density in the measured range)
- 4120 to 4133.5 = 0.1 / 16.1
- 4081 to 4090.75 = -0.1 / 16.3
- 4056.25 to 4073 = 1.1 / 15.2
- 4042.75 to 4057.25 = 0.8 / 15.2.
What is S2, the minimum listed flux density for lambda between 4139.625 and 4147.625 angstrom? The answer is 14.2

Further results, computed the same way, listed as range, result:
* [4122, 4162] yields 13.9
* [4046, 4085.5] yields 12.8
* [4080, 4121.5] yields 7.4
